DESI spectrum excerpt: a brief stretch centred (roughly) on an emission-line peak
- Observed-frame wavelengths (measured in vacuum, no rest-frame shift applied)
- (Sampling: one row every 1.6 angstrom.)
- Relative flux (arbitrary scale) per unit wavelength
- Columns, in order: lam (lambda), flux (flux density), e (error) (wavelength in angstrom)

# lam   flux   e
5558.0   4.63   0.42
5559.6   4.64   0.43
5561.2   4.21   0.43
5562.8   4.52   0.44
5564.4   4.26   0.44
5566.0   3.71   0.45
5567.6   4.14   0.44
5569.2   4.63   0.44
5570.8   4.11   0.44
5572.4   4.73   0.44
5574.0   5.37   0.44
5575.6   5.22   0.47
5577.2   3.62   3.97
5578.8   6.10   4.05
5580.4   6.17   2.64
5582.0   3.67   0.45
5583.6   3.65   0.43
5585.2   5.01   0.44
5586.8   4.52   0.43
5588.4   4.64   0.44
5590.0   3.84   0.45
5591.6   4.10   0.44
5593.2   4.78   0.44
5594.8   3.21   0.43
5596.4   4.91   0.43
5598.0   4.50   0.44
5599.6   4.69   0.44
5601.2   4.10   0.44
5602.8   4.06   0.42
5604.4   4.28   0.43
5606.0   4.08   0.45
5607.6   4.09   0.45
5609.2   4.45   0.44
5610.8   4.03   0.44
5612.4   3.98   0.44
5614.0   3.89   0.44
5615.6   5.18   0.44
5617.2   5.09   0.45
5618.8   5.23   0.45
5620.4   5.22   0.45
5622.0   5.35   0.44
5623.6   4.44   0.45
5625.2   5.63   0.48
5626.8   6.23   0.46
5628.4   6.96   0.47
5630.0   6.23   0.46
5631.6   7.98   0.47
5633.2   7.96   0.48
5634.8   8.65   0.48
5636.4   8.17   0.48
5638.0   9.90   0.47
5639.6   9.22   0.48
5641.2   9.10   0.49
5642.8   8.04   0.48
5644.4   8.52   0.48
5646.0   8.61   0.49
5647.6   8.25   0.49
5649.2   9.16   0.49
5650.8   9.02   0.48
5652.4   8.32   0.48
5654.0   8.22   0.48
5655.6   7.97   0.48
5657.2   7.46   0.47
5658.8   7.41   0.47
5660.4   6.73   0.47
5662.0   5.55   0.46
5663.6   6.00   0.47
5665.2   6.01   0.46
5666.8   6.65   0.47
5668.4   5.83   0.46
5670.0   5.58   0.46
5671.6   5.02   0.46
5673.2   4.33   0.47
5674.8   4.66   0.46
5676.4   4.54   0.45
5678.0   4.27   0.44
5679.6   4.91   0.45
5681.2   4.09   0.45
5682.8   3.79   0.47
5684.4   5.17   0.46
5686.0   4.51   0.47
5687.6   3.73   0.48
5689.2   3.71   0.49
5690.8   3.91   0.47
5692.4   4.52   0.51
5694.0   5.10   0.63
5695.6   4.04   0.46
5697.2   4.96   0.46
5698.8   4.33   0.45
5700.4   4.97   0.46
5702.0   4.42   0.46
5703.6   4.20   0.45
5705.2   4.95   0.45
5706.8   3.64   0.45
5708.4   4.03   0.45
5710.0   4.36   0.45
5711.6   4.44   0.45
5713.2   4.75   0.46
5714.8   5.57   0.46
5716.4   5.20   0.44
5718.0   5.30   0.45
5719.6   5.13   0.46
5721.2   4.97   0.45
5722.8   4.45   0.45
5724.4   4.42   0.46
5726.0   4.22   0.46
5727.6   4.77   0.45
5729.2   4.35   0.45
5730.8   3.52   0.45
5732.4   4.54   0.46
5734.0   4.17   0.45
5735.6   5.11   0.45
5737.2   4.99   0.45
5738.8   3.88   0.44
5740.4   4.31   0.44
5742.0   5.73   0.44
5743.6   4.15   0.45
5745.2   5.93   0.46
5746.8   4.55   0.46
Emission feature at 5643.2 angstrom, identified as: Mg II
